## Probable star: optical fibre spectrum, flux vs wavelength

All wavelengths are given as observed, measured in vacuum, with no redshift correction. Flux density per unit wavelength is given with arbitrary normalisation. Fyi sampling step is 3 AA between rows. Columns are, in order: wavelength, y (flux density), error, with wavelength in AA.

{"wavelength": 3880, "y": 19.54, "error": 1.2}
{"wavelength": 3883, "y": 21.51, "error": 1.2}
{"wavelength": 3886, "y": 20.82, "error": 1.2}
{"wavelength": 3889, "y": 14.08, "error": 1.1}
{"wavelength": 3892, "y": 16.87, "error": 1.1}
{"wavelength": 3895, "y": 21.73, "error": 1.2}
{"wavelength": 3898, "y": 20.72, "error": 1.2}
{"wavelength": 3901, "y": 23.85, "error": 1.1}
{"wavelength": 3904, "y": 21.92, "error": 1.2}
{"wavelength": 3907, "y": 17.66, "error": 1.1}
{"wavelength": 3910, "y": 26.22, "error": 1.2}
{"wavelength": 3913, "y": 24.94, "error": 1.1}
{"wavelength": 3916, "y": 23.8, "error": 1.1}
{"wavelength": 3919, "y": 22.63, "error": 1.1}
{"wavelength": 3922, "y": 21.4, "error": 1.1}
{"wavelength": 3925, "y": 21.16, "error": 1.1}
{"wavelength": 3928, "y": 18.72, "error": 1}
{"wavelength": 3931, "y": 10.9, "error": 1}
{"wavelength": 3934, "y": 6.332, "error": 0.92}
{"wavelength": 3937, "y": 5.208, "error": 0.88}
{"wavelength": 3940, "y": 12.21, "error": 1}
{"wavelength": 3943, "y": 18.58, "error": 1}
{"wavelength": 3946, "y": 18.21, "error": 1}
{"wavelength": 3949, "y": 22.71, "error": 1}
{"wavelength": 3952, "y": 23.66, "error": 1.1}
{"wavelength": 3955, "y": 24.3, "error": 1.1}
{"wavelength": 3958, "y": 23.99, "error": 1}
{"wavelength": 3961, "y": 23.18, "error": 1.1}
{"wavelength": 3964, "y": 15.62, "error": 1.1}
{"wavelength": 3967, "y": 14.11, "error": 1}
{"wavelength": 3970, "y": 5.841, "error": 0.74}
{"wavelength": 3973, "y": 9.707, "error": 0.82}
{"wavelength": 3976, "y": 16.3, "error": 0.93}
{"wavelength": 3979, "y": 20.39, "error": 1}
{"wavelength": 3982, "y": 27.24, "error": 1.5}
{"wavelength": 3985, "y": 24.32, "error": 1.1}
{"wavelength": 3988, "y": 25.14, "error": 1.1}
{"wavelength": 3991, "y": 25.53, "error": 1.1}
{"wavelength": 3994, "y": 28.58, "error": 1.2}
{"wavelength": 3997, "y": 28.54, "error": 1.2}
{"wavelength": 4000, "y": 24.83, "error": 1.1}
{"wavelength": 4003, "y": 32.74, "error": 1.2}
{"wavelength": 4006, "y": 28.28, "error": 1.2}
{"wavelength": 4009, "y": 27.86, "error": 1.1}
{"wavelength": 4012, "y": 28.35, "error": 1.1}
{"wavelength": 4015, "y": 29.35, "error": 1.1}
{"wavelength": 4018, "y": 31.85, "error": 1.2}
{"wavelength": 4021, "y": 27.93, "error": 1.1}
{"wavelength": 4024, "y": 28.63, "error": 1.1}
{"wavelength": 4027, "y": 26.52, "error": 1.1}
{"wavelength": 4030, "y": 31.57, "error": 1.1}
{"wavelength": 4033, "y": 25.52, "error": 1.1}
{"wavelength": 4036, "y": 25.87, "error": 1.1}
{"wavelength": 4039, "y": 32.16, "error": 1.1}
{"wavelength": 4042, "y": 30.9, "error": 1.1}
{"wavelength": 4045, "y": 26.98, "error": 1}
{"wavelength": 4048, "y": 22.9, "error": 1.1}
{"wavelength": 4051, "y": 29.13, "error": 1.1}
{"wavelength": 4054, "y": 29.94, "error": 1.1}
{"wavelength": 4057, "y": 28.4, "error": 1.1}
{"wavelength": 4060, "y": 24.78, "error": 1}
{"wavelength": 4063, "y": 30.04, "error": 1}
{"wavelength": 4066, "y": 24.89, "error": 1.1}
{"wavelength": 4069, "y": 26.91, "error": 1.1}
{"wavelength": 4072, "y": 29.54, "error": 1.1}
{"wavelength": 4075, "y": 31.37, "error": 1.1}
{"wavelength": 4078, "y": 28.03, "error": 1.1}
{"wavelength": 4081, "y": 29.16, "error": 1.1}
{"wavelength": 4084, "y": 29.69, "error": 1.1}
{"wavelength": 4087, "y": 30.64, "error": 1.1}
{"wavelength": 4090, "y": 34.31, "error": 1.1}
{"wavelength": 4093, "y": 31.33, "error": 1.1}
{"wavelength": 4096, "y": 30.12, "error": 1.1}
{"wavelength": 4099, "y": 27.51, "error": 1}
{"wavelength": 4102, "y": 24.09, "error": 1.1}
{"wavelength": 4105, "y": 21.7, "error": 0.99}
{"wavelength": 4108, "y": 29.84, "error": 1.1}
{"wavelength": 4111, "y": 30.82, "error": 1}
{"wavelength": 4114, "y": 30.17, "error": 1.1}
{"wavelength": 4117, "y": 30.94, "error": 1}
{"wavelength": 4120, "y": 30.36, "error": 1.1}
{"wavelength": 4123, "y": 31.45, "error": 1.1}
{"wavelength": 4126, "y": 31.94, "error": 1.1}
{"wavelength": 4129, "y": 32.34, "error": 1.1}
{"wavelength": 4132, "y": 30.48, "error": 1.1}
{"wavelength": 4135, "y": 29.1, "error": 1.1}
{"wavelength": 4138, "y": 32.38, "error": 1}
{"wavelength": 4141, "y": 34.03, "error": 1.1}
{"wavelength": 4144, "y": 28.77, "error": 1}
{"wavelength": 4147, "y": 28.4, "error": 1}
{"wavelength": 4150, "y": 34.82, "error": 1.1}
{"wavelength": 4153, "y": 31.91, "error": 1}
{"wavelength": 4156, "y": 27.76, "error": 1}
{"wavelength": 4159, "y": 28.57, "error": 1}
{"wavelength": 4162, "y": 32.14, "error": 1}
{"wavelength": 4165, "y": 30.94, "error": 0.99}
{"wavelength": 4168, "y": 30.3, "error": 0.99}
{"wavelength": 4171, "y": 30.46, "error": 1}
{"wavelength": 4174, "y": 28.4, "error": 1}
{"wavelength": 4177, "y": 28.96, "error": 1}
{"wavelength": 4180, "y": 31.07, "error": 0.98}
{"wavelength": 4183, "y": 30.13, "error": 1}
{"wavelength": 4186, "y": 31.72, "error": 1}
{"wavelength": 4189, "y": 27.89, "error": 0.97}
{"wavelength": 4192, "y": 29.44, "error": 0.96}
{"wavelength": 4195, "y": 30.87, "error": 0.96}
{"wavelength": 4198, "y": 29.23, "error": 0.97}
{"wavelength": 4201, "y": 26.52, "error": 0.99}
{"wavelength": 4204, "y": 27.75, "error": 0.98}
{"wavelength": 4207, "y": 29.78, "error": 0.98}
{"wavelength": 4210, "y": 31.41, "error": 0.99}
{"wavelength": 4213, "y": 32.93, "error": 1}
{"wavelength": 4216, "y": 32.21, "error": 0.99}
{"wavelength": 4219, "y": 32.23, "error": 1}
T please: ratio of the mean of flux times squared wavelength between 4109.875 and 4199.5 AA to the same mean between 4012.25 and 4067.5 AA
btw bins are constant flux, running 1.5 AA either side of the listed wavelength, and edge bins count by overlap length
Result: 1.1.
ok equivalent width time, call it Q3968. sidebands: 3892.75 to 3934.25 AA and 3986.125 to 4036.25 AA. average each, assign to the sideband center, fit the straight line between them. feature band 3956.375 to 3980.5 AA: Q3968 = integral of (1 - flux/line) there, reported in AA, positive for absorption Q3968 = 8.3 AA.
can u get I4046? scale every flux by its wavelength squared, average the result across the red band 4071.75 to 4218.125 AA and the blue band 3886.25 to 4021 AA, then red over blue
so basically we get 1.6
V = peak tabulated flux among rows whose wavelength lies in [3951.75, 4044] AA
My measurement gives 32.74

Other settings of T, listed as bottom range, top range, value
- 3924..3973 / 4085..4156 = 2.02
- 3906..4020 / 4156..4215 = 1.56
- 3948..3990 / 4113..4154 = 1.71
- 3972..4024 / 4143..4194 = 1.26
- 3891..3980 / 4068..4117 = 1.71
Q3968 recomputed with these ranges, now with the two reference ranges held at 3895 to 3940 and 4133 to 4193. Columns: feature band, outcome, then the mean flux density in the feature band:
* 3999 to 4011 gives -2.9 AA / 28.6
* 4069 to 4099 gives -3.9 AA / 30.1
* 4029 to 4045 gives -2.9 AA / 28.9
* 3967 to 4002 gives 1.2 AA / 21.3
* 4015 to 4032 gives -3.8 AA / 29.2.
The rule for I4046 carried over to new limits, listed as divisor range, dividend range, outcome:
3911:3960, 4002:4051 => 1.59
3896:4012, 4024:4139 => 1.48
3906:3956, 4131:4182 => 1.82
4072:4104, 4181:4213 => 1.06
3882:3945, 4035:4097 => 1.68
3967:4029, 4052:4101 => 1.22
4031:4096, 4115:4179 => 1.11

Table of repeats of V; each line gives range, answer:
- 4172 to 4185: 31.07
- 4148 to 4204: 34.82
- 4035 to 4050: 32.16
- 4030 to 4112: 34.31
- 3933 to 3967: 24.3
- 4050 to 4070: 30.04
